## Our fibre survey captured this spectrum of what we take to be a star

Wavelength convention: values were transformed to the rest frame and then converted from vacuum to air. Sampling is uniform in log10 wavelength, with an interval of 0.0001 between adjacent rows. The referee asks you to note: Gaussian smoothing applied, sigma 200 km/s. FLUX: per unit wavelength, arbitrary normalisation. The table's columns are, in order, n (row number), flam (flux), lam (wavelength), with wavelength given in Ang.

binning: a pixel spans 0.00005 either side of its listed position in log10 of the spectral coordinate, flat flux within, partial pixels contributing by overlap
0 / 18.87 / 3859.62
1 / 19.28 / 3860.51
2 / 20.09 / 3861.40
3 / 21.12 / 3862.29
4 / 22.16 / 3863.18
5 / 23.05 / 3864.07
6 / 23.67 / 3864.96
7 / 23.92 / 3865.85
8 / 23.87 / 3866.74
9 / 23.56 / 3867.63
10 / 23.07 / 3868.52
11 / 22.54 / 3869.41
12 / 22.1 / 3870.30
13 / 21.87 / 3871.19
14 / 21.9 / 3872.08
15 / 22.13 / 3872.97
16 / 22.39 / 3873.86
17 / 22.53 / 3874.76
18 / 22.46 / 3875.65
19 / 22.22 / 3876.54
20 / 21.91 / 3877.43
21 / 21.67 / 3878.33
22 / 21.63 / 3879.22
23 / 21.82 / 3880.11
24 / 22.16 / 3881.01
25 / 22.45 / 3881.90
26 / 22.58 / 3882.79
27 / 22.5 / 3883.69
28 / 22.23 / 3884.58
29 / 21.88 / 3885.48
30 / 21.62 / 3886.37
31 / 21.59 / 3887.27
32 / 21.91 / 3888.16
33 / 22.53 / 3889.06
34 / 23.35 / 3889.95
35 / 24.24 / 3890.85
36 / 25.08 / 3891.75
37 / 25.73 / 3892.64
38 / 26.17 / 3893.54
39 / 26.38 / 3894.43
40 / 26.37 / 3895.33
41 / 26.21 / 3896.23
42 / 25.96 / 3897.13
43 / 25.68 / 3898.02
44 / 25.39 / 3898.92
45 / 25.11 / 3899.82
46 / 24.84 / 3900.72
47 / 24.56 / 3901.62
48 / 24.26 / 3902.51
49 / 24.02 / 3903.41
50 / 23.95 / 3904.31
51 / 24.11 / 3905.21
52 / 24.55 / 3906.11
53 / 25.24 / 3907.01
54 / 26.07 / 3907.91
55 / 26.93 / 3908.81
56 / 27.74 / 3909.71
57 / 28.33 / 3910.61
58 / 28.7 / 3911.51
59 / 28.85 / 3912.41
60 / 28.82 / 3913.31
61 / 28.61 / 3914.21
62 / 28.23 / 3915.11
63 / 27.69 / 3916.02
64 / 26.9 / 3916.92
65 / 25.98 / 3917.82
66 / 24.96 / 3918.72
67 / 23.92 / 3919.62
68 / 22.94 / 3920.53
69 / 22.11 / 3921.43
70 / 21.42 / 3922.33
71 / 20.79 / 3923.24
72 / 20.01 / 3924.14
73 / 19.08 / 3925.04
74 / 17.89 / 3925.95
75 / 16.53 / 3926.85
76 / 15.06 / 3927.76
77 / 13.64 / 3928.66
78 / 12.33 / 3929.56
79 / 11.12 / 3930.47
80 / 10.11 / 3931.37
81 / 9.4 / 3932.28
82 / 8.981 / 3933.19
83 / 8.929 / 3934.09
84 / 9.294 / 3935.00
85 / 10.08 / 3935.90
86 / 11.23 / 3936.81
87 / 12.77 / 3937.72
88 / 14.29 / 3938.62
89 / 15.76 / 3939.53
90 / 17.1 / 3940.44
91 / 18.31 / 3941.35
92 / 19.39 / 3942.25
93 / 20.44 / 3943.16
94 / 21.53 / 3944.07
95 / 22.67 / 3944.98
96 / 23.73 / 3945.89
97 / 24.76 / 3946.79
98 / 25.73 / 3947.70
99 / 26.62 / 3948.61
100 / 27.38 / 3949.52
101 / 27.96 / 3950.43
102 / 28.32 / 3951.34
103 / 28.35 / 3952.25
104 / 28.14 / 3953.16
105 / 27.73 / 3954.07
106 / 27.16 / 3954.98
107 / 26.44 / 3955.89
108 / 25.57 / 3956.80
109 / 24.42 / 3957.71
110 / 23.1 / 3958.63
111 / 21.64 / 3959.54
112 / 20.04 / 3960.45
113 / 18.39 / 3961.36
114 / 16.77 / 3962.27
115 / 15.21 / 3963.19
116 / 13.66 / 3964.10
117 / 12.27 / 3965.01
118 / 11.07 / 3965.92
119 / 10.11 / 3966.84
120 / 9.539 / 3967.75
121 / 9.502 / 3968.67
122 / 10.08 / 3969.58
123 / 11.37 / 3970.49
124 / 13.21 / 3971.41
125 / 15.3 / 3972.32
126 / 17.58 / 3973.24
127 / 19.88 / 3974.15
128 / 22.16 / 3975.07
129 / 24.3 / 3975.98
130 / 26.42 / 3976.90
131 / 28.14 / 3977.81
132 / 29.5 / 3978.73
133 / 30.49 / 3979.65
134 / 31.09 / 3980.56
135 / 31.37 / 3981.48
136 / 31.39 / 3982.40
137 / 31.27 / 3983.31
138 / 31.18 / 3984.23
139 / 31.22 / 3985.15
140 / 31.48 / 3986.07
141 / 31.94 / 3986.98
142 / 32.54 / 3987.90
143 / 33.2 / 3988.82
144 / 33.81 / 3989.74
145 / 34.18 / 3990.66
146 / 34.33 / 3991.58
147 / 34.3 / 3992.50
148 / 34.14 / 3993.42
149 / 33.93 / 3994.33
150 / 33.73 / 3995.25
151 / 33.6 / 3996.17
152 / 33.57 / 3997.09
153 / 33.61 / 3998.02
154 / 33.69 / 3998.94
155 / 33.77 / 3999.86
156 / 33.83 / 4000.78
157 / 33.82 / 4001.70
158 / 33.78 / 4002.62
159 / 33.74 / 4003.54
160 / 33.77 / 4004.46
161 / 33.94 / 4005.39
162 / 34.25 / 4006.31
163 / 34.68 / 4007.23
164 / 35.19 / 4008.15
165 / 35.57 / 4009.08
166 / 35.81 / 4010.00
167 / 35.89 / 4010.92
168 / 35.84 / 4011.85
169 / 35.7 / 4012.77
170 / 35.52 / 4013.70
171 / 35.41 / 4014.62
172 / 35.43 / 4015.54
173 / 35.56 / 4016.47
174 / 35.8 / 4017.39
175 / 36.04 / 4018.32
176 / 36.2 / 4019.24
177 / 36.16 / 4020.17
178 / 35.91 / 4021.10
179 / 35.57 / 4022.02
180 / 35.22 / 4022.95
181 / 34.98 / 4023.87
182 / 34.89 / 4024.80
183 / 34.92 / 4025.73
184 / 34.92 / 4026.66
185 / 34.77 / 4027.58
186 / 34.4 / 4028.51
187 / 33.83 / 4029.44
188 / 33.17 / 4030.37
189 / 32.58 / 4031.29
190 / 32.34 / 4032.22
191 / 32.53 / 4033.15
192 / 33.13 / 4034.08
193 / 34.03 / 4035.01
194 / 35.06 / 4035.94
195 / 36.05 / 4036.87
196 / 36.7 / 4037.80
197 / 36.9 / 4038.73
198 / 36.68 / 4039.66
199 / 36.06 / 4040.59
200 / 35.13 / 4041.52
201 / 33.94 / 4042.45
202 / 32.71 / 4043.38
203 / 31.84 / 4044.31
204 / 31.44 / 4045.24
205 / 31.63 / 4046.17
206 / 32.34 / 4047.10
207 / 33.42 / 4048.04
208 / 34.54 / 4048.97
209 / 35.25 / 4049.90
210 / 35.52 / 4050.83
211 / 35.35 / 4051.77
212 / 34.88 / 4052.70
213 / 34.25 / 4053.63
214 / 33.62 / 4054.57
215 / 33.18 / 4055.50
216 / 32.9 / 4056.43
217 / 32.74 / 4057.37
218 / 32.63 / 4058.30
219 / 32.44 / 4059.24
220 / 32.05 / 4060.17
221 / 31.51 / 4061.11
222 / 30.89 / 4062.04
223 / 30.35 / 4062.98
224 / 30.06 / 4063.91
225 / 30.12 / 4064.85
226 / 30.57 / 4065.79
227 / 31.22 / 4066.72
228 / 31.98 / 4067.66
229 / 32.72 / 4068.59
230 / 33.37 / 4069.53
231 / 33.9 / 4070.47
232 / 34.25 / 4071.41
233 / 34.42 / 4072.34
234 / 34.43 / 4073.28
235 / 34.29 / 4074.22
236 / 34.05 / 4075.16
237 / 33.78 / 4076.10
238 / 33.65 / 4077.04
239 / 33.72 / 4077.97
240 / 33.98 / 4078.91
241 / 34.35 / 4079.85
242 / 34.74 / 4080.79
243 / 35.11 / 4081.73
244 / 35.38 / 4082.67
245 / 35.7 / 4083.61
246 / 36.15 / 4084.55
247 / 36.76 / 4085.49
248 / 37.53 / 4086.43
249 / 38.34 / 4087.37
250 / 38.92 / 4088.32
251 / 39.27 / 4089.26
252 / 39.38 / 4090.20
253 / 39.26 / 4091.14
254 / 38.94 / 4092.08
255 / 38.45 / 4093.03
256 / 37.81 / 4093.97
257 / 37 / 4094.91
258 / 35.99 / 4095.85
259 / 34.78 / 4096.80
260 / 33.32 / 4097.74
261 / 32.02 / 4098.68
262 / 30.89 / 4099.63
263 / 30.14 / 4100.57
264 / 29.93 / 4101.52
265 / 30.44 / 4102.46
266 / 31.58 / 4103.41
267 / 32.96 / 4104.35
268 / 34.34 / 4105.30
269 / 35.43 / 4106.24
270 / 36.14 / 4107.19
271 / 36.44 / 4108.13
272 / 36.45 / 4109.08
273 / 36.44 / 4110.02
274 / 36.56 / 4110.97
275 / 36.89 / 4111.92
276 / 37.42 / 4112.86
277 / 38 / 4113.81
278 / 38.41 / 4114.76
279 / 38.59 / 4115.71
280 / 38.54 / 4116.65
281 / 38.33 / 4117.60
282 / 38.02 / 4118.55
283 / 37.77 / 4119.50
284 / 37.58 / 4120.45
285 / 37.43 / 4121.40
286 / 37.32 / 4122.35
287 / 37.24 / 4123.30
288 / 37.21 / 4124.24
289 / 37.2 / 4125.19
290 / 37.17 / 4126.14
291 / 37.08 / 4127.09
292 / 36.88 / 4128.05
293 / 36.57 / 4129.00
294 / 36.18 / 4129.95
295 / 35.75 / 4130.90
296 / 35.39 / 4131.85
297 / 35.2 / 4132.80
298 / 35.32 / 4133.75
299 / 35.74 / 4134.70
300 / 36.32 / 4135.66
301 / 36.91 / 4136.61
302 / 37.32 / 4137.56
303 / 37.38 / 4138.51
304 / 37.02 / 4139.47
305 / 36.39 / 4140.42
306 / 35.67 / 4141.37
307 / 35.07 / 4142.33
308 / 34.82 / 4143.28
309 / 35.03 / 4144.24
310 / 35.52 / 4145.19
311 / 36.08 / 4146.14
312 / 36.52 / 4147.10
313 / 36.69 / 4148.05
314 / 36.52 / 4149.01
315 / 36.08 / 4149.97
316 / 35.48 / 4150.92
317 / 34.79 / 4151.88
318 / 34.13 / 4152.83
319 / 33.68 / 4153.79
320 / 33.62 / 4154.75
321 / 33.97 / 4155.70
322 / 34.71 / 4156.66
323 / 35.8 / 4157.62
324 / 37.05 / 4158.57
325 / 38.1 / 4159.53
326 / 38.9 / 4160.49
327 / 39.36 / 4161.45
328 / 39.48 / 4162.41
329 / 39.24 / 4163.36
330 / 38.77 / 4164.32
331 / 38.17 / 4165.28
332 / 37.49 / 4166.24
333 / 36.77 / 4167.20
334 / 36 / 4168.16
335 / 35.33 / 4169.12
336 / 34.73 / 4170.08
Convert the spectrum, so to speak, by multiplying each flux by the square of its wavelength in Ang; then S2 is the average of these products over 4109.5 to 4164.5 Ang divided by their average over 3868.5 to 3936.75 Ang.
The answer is 1.9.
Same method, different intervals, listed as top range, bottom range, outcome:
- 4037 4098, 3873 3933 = 1.64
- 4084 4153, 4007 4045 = 1.08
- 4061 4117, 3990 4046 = 1.04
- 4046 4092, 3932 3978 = 1.92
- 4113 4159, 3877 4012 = 1.65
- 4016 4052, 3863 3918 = 1.53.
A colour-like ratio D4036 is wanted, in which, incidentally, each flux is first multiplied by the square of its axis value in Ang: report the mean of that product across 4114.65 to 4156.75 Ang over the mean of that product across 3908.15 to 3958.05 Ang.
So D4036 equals 1.88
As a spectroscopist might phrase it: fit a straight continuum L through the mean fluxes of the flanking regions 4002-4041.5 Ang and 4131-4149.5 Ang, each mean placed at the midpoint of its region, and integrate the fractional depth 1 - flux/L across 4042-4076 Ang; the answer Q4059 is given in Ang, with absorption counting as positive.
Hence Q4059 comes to 2.3 Ang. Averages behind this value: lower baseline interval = 35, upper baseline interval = 36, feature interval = 32.9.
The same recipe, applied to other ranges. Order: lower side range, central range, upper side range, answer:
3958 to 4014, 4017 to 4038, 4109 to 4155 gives -3.3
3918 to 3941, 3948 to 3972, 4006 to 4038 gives 1.9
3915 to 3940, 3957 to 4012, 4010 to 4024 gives 4.4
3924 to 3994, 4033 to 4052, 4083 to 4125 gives -2.8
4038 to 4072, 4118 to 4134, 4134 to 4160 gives -0.7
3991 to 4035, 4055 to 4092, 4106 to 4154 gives 1.5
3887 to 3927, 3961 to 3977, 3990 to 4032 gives 8.1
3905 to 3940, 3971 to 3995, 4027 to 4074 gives -2.2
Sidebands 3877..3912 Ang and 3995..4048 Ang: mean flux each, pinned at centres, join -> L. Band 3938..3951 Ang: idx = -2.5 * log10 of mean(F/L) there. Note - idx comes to 0.29 mag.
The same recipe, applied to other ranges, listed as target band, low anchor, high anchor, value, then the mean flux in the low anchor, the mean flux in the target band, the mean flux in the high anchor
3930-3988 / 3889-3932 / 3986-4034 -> 0.37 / 23.5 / 20.7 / 34.4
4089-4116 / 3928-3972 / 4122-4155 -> -0.10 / 17.8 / 35.6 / 36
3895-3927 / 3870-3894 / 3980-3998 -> 0.02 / 22.6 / 24.9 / 32.8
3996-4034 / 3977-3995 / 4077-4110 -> -0.06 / 32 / 34.6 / 35.3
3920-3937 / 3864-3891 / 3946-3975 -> 0.37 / 22.5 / 14.9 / 20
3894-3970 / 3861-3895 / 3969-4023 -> 0.25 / 22.8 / 21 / 31.3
